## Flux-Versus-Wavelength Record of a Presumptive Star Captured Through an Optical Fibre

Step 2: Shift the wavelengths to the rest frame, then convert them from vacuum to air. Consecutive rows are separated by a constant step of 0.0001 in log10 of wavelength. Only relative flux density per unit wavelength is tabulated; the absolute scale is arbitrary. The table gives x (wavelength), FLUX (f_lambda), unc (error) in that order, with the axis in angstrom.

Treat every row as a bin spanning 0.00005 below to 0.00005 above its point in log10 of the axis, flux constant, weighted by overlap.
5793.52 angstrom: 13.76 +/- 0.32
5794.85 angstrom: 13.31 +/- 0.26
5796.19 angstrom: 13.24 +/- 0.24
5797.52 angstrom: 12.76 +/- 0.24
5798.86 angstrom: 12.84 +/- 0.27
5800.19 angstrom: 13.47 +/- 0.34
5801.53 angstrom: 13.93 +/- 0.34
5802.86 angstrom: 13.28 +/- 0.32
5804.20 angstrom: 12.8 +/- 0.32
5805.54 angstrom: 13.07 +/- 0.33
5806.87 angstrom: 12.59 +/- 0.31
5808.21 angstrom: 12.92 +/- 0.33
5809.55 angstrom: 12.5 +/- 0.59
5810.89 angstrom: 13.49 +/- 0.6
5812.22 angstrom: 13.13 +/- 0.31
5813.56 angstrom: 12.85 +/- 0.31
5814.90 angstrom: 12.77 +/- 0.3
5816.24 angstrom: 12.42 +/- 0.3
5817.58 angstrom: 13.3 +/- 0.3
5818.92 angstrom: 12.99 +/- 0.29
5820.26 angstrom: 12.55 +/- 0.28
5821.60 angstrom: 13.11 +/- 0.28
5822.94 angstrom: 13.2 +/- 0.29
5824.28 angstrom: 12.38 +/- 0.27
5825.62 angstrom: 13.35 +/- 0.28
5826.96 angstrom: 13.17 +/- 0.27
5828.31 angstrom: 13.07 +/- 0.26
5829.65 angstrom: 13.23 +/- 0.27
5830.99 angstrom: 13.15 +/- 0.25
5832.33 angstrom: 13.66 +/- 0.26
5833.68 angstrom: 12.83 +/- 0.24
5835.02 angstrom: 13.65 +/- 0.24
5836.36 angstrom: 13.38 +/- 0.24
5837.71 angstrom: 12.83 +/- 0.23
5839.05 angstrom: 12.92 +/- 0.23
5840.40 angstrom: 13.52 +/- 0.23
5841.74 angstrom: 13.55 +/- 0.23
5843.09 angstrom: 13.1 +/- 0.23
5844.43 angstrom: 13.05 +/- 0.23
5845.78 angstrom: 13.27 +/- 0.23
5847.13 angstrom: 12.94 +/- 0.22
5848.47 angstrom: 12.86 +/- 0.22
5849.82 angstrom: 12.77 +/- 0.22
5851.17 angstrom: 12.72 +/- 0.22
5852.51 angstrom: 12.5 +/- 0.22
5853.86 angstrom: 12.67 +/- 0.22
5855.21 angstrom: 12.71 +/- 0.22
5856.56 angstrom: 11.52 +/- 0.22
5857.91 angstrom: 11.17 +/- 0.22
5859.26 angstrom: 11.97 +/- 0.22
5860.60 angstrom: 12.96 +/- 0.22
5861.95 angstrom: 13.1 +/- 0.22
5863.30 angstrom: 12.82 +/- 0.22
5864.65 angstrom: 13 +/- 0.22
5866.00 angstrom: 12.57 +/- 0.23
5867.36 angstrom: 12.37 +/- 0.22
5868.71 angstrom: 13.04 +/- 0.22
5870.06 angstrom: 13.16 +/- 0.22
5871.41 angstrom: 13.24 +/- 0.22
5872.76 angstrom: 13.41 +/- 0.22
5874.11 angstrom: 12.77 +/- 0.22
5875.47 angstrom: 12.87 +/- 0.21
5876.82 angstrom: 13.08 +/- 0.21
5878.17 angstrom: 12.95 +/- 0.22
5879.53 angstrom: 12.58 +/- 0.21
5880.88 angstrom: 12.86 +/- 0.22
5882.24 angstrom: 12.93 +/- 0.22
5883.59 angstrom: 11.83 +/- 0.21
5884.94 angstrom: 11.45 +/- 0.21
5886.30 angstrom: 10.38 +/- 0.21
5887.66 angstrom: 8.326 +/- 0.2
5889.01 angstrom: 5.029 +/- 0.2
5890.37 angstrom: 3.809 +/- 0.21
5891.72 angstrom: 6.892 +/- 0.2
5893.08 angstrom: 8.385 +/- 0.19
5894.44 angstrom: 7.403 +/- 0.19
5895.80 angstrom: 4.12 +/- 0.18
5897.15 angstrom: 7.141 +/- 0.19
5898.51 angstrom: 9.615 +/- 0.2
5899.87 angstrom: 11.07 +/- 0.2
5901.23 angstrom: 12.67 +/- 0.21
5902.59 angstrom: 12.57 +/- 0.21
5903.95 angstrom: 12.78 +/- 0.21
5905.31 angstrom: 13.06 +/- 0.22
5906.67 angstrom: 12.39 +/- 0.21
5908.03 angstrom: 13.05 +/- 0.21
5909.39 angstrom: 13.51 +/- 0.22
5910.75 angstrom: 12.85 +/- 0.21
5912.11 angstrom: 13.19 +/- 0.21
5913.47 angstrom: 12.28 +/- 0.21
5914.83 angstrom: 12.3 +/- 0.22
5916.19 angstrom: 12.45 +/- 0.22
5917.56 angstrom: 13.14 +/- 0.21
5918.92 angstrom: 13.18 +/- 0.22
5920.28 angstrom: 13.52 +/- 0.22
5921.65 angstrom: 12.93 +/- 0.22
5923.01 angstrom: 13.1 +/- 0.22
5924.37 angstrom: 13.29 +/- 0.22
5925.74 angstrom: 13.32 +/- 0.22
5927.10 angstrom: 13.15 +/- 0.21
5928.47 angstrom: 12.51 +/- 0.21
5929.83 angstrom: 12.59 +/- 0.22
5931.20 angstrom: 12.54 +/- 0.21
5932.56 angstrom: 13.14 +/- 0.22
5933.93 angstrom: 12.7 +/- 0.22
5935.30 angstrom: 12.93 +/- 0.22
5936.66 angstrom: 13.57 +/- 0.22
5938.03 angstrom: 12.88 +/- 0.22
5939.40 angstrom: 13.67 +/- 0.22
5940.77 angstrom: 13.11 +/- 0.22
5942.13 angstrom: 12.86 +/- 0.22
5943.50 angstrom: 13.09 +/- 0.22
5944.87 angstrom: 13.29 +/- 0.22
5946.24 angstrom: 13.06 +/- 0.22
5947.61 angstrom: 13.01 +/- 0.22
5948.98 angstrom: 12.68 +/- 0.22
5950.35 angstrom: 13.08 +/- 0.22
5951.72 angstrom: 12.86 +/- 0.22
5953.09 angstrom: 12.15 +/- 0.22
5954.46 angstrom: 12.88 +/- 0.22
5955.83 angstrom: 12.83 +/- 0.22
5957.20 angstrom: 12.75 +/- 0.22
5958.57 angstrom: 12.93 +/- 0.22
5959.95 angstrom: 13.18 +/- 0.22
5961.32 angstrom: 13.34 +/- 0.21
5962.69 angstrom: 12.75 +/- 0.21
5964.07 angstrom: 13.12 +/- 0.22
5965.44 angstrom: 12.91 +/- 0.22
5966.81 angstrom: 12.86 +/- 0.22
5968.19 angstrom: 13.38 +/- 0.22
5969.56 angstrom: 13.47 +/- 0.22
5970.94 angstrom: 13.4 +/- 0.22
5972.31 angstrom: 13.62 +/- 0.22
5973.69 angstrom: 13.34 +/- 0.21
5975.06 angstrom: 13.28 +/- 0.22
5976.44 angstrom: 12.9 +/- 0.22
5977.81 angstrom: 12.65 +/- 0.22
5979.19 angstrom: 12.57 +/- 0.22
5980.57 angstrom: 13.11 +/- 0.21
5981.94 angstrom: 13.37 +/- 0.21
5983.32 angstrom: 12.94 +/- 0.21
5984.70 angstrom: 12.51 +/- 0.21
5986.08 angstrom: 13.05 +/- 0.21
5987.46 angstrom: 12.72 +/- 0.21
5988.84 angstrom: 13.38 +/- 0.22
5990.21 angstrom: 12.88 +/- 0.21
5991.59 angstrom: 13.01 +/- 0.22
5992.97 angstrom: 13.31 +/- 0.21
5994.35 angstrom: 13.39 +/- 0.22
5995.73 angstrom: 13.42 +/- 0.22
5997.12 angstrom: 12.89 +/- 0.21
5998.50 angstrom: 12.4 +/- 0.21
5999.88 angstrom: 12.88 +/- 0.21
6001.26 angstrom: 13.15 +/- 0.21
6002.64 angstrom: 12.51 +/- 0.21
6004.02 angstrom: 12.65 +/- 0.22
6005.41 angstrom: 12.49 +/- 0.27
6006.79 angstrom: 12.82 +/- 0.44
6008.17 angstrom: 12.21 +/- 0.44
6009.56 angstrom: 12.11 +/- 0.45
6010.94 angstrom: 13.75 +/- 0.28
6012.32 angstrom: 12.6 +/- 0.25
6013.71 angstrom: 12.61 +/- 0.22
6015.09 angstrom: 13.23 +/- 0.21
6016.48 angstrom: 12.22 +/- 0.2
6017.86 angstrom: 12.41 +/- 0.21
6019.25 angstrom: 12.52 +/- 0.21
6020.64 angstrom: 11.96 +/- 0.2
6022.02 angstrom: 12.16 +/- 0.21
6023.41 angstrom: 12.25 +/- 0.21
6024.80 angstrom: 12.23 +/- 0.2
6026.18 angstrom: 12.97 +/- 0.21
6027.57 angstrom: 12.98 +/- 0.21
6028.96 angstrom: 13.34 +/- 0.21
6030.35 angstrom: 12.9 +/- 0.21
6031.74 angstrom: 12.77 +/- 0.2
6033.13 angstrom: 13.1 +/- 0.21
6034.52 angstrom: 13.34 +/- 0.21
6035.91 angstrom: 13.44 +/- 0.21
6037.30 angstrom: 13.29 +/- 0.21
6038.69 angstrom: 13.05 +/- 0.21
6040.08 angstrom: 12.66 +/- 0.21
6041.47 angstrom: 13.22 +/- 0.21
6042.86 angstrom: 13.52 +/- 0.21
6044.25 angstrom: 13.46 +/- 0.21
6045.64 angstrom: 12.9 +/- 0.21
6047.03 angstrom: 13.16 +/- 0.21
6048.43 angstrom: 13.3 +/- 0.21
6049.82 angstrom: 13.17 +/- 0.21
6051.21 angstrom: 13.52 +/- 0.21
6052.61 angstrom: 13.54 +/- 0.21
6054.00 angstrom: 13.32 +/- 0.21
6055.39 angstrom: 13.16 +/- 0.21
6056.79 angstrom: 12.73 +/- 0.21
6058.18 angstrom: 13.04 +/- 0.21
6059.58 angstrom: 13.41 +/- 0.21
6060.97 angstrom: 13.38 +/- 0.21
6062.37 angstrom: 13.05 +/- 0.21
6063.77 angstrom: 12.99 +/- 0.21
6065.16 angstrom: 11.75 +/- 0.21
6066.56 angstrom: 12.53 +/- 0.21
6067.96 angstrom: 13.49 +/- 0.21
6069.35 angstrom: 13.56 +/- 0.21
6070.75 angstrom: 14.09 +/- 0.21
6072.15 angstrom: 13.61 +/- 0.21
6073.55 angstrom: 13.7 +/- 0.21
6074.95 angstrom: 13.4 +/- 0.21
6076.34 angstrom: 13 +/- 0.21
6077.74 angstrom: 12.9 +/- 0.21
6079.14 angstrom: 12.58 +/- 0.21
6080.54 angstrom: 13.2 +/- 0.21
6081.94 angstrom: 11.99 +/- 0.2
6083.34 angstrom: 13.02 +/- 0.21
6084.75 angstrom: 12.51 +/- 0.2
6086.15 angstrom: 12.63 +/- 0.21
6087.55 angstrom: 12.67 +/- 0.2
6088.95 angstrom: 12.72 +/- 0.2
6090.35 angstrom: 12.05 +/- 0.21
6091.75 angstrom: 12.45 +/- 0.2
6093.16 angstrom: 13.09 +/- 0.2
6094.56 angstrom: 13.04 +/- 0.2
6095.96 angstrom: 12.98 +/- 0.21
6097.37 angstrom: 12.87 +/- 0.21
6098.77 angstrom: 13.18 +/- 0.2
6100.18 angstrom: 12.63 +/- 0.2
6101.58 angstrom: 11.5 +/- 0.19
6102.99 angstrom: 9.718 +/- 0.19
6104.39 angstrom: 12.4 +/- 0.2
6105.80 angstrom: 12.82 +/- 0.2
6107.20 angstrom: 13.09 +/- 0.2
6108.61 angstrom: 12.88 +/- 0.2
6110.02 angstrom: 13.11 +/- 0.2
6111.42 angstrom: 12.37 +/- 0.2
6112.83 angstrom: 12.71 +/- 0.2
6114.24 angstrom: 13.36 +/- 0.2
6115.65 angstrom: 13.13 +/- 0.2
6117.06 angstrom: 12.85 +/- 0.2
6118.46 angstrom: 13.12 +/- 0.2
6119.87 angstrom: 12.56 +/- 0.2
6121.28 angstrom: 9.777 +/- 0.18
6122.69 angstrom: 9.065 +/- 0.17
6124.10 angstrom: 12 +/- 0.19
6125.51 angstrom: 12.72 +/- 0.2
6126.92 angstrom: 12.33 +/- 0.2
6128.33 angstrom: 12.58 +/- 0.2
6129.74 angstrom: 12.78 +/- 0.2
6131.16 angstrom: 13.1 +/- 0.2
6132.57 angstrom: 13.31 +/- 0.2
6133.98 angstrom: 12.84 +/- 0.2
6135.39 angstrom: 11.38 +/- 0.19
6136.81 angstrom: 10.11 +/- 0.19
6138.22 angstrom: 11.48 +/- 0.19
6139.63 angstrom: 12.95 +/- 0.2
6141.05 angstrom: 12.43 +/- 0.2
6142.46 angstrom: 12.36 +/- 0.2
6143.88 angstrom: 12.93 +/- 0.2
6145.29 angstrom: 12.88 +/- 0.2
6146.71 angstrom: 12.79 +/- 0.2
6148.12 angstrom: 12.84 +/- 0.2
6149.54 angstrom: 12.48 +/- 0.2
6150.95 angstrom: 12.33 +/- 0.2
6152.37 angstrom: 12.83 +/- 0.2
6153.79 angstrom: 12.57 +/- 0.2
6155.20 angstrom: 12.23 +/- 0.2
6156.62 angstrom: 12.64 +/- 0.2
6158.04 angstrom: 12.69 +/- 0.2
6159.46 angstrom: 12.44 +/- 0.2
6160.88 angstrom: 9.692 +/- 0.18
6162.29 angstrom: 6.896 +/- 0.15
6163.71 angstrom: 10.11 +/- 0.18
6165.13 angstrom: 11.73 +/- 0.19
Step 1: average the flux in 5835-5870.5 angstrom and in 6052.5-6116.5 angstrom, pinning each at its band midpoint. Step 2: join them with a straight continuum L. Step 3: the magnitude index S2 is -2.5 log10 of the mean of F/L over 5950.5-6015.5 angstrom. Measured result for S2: -0.01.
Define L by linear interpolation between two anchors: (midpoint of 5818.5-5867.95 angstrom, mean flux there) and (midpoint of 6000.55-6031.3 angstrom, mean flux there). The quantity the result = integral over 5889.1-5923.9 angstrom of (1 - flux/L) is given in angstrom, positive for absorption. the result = 4.8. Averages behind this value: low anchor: 12.9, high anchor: 12.6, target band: 11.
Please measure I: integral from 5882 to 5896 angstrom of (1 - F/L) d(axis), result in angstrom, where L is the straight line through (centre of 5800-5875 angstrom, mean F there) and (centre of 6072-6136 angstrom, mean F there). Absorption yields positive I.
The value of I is 5.0 angstrom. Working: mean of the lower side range 12.9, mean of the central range 8.22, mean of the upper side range 12.6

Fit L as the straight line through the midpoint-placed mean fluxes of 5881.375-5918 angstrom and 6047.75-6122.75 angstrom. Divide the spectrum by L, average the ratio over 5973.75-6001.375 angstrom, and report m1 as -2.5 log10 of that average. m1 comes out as -0.123 mag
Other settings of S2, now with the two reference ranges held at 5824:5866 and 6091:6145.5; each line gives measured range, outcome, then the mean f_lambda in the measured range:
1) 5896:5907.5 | 0.15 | 11.1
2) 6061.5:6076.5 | -0.06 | 13.2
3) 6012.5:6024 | 0.01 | 12.4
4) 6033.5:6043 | -0.06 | 13.2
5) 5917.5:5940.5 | -0.03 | 13.1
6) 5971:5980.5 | -0.04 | 13.1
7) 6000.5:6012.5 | -0.01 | 12.7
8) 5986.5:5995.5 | -0.04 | 13.1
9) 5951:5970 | -0.02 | 13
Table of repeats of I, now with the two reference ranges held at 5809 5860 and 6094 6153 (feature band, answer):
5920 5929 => -0.3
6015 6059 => -1.5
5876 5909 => 6.4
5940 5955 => -0.3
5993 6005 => -0.3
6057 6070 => -0.5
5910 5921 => -0.1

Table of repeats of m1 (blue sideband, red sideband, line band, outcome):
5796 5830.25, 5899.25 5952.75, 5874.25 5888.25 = 0.085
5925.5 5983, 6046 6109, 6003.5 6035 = 0.023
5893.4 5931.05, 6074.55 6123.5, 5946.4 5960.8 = -0.068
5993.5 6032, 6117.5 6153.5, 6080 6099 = -0.027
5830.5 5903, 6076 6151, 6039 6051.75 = -0.082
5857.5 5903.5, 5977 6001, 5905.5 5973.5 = -0.081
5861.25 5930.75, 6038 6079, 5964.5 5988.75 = -0.054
